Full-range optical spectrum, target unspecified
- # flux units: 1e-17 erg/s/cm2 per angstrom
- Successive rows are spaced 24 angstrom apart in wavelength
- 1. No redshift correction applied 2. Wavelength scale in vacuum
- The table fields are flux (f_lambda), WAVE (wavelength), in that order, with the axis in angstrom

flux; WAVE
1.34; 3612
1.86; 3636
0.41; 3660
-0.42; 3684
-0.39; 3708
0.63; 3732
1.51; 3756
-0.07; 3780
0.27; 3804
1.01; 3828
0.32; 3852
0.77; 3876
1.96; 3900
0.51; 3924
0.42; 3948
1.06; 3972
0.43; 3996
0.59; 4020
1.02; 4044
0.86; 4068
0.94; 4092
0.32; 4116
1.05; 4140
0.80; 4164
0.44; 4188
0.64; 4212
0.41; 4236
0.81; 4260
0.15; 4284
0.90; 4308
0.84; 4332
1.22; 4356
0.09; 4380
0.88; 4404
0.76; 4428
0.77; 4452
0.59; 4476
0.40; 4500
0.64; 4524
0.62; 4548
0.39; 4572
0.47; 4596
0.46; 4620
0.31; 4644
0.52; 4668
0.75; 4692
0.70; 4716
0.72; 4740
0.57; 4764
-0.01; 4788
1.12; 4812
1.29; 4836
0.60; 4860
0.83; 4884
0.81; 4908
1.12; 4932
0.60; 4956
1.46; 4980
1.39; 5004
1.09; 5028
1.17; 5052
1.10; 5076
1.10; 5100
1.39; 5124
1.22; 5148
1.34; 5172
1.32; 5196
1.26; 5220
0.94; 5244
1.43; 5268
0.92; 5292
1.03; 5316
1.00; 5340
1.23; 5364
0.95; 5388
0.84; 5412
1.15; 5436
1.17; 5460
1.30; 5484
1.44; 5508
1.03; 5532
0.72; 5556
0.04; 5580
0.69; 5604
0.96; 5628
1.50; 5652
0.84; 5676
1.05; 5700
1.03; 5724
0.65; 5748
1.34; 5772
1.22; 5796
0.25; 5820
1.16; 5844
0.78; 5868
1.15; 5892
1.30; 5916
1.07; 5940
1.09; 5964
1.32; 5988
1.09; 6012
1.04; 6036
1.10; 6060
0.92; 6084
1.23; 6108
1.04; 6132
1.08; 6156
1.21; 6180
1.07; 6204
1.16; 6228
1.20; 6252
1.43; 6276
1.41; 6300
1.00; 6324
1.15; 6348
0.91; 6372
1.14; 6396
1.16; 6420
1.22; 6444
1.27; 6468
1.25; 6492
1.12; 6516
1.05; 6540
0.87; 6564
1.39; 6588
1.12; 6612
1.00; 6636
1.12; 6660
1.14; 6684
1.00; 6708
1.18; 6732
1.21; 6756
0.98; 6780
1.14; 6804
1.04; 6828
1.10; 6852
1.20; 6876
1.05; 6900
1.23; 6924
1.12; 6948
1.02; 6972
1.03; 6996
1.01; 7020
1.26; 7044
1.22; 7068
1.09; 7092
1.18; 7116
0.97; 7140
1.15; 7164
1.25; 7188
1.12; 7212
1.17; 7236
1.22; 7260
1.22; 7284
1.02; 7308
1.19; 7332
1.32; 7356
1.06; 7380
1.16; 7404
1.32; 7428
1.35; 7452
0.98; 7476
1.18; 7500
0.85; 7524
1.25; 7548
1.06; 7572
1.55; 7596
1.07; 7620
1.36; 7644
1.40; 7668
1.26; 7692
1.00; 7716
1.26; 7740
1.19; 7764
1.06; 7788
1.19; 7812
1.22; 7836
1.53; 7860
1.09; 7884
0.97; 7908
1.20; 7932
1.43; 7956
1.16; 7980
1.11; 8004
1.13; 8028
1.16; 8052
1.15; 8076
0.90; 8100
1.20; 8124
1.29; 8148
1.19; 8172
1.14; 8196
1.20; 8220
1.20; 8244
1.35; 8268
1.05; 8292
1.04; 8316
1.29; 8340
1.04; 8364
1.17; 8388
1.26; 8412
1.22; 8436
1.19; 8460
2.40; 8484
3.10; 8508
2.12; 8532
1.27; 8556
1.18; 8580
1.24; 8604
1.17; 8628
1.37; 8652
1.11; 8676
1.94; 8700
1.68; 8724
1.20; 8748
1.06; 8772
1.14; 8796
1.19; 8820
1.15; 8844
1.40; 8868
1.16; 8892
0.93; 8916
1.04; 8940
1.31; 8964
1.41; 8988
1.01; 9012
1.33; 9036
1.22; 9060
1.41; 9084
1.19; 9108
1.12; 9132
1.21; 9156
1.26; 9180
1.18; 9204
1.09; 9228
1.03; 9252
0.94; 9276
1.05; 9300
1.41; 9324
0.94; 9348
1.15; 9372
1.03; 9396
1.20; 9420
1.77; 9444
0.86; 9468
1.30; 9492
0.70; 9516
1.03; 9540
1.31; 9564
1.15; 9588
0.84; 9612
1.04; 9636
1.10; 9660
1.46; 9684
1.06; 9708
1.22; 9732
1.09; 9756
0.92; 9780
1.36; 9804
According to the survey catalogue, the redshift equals 0.294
